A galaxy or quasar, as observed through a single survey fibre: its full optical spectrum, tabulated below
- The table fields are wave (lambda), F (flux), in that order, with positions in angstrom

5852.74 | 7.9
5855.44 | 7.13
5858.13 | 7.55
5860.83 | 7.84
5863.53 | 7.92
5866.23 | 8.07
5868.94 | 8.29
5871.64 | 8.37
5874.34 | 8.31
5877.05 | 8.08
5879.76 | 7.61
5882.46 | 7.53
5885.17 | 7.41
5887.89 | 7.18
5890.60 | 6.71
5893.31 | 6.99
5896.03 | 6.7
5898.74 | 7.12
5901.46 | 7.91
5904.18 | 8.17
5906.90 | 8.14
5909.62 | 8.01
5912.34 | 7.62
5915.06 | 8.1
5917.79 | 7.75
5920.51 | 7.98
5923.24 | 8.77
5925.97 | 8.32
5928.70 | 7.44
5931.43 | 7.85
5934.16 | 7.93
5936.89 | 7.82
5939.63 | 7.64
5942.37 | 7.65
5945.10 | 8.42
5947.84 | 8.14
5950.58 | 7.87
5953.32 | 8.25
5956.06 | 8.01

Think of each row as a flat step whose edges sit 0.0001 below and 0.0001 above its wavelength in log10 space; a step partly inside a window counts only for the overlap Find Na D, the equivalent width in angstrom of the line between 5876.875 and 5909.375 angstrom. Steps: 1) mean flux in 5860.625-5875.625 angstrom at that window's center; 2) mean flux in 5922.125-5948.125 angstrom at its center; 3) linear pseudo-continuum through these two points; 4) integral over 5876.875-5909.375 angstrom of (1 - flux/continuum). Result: 2.5 angstrom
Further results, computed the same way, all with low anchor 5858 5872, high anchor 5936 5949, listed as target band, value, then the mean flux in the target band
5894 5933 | 0.6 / 7.83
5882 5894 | 1.3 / 7.14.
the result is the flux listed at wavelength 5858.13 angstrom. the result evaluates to 7.55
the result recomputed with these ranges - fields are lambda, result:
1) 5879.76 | 7.61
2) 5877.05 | 8.08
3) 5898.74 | 7.12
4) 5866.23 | 8.07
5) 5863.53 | 7.92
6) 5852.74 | 7.9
